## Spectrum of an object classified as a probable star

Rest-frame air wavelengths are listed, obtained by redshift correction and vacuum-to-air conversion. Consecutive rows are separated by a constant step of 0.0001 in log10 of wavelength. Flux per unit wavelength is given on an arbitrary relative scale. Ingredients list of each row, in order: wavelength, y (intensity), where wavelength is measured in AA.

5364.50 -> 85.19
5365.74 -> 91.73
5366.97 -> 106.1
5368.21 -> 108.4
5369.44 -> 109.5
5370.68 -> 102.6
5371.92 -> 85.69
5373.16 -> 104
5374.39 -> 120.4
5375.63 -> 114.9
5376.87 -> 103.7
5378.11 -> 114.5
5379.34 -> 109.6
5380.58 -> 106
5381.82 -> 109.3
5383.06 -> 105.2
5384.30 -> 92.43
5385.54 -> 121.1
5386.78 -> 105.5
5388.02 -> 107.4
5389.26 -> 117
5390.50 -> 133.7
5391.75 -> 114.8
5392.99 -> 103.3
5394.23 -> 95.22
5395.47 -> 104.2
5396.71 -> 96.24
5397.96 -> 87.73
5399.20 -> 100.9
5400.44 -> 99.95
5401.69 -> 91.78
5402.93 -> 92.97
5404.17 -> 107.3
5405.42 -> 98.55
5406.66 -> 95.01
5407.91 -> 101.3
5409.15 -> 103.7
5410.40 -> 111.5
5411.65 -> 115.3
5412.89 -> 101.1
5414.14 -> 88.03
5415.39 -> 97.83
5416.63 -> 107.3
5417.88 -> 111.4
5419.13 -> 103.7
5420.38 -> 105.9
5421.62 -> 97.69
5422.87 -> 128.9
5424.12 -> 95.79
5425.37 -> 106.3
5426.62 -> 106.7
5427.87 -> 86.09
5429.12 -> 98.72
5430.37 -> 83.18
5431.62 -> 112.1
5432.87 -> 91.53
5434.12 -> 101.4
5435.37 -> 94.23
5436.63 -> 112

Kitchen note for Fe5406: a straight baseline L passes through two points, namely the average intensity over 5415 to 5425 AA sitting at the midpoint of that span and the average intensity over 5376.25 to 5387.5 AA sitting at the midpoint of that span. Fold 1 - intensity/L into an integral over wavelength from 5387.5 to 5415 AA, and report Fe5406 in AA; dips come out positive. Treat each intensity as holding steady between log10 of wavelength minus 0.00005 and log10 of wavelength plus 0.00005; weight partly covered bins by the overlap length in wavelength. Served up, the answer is 1.0 AA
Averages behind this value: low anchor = 108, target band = 103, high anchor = 106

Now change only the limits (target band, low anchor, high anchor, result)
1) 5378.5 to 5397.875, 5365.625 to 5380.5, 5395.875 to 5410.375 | -0.97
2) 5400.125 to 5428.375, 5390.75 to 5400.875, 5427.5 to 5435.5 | -1.14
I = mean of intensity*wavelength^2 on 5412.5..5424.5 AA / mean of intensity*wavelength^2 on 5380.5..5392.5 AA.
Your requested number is 0.94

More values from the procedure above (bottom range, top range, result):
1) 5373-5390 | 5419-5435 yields 0.94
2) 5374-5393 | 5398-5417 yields 0.91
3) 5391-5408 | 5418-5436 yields 1.03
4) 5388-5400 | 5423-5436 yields 0.95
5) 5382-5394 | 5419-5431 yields 0.93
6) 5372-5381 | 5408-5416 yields 0.95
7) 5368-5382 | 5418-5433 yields 0.97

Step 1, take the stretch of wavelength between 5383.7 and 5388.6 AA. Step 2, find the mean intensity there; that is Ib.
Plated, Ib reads 107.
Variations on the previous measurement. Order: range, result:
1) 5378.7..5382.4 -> 109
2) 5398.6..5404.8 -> 98.6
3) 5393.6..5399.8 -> 96.9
